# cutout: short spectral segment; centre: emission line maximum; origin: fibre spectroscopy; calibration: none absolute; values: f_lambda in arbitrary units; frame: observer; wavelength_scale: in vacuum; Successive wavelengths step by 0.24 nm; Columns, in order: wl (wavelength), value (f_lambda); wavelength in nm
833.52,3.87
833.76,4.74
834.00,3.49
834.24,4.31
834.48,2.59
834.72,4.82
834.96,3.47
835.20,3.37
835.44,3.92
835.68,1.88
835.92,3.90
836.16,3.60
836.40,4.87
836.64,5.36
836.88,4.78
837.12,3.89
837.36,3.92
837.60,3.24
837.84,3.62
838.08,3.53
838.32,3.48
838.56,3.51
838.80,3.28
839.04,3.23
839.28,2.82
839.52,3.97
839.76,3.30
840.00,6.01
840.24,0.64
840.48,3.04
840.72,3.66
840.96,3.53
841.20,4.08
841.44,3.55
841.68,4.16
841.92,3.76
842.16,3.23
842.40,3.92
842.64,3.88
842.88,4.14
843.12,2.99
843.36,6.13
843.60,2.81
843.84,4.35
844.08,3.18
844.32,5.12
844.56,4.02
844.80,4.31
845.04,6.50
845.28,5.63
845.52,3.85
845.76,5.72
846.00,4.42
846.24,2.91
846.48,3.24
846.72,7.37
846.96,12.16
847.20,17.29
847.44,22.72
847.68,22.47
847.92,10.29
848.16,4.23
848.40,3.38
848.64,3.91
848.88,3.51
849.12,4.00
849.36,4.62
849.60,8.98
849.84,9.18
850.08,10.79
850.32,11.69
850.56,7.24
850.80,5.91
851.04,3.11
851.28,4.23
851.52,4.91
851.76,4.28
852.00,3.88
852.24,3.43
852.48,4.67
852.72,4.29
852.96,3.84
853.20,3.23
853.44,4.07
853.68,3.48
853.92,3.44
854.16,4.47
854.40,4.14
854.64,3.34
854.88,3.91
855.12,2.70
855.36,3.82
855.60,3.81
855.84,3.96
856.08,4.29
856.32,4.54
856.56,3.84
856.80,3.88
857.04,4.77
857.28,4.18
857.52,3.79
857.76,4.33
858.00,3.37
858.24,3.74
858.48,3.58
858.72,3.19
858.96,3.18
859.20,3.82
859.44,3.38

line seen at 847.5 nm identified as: H-alpha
